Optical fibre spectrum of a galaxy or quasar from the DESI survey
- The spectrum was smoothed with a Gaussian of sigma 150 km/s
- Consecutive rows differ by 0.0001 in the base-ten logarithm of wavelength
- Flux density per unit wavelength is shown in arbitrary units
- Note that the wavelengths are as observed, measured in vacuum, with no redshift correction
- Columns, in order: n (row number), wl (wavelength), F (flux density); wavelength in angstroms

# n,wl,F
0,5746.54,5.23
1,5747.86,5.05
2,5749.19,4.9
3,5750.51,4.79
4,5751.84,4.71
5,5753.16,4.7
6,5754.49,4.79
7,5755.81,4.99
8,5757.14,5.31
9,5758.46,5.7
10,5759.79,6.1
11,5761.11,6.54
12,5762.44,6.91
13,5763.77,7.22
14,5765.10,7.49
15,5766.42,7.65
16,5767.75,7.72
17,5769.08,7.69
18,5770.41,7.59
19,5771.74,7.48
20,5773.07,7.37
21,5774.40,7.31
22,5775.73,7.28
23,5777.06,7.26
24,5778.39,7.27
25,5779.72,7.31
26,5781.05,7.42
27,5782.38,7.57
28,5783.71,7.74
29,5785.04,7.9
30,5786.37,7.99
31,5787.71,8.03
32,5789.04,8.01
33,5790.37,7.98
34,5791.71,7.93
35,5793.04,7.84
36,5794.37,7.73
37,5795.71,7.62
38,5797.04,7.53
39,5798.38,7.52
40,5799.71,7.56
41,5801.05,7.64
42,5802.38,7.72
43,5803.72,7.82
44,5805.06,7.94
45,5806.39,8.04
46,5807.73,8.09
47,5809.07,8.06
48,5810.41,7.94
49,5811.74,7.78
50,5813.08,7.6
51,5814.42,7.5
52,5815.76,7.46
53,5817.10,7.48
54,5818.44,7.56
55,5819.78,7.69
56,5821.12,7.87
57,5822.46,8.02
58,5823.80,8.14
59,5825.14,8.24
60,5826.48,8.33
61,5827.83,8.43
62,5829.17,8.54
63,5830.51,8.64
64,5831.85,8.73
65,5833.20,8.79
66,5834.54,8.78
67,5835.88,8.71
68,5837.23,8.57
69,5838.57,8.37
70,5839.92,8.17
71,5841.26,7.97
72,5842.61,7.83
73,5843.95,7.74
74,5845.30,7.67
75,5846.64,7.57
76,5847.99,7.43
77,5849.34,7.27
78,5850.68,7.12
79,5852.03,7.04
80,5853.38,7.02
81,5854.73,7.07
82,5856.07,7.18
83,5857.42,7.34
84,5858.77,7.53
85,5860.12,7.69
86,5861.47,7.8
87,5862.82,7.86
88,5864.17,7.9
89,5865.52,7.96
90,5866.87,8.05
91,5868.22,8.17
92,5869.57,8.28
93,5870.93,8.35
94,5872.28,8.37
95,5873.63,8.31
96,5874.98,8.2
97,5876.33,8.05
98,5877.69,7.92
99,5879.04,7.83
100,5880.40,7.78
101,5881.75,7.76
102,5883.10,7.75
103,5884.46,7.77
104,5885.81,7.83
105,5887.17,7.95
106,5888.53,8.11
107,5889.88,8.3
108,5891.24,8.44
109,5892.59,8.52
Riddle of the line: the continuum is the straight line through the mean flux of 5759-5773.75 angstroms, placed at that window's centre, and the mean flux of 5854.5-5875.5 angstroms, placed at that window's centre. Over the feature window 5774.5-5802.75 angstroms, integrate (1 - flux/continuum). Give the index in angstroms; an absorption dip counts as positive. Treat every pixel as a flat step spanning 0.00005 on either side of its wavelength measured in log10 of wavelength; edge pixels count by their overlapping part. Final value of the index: -1.02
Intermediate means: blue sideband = 7.23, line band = 7.65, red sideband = 7.9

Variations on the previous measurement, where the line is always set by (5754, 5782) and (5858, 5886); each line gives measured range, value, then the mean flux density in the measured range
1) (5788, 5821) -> -2.22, 7.76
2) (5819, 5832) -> -1.31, 8.24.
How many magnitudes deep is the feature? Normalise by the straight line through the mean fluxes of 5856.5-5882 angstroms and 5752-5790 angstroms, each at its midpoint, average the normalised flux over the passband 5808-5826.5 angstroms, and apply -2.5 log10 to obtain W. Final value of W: -0.05 mag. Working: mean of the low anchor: 6.99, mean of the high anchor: 7.95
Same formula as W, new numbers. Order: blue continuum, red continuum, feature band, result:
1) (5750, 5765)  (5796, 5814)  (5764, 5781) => -0.17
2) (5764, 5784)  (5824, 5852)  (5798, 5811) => -0.01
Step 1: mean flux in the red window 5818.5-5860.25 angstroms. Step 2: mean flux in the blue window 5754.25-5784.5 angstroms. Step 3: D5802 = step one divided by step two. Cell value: 1.13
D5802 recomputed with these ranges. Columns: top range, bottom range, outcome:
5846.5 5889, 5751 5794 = 1.10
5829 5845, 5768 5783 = 1.13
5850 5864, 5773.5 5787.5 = 0.98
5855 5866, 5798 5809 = 0.98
